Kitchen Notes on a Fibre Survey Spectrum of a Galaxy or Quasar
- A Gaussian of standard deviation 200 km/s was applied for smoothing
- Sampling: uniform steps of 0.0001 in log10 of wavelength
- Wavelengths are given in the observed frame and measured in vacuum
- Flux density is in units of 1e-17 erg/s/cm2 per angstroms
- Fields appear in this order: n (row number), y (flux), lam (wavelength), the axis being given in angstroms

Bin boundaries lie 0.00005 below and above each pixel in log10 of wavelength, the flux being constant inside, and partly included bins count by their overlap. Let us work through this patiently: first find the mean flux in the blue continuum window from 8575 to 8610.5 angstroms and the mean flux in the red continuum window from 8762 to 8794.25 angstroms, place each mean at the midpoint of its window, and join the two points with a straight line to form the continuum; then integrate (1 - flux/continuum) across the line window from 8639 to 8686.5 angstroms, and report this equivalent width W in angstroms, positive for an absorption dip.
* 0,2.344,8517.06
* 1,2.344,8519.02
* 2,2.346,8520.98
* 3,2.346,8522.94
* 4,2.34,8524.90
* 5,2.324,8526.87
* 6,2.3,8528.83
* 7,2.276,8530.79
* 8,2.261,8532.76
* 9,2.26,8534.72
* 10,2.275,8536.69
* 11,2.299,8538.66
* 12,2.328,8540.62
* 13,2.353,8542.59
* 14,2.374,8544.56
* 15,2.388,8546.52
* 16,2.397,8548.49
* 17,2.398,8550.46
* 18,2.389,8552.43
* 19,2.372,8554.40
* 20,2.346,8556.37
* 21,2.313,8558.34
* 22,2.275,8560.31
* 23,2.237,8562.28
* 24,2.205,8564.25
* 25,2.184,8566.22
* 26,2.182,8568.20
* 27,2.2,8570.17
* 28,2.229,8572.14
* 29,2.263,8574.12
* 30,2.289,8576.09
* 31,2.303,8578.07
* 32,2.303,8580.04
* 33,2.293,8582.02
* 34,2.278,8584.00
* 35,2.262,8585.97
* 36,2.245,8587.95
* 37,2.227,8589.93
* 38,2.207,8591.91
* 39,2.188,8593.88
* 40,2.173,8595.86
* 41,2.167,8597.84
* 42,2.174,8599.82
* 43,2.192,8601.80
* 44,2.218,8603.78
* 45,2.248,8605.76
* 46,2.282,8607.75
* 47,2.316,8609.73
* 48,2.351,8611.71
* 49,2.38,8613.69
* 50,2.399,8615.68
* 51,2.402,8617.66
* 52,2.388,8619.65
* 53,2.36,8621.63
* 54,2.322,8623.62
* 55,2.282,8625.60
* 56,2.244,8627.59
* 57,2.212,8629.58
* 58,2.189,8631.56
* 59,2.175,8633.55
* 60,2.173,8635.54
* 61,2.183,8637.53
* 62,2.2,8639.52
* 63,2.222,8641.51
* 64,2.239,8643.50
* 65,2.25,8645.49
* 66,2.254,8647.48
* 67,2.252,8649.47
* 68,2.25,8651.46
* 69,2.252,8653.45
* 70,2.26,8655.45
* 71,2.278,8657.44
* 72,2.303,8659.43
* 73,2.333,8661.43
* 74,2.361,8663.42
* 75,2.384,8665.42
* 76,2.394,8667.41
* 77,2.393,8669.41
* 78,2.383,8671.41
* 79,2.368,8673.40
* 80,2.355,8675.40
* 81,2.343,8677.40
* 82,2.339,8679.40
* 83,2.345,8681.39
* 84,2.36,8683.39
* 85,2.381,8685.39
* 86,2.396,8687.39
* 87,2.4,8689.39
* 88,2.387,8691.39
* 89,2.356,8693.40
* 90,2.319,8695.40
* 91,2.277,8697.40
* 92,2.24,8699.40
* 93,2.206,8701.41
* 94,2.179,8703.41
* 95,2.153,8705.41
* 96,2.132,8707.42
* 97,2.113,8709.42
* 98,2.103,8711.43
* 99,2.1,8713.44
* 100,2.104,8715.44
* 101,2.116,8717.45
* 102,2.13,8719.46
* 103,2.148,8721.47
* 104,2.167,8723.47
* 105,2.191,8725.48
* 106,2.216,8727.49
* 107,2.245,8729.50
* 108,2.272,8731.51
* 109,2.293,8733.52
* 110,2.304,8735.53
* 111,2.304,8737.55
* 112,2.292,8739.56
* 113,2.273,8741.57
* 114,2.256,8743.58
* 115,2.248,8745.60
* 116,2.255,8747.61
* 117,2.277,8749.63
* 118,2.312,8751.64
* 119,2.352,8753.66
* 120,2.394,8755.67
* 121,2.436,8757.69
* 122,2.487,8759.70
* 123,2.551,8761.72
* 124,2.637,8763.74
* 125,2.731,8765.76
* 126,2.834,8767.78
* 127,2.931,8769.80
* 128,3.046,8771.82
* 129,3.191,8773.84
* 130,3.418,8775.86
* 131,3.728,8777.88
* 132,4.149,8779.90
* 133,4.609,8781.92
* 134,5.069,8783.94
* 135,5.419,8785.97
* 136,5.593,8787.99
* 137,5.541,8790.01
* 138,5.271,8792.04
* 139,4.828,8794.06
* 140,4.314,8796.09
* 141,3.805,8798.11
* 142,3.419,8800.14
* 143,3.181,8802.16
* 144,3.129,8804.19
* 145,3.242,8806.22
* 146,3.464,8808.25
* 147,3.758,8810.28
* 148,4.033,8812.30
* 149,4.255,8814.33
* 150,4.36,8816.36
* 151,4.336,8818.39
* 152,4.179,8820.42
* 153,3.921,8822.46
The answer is 9.7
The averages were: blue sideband 2.24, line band 2.31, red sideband 4.01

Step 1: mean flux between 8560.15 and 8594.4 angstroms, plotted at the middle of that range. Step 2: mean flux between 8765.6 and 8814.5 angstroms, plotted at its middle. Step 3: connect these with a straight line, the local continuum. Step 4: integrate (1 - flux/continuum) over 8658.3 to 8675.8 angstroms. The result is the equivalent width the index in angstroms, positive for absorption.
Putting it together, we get 3.59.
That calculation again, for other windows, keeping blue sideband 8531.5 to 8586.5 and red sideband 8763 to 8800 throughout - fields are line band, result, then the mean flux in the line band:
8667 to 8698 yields 8.61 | 2.36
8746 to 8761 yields 5.78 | 2.36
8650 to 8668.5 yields 4.66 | 2.31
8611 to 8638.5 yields 5.11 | 2.29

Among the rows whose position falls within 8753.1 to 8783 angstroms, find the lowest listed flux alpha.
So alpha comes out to 2.352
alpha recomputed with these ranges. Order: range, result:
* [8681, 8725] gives 2.1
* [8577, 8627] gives 2.167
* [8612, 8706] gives 2.153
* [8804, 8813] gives 3.129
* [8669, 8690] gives 2.339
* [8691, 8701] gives 2.24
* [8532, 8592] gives 2.182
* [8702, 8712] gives 2.103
